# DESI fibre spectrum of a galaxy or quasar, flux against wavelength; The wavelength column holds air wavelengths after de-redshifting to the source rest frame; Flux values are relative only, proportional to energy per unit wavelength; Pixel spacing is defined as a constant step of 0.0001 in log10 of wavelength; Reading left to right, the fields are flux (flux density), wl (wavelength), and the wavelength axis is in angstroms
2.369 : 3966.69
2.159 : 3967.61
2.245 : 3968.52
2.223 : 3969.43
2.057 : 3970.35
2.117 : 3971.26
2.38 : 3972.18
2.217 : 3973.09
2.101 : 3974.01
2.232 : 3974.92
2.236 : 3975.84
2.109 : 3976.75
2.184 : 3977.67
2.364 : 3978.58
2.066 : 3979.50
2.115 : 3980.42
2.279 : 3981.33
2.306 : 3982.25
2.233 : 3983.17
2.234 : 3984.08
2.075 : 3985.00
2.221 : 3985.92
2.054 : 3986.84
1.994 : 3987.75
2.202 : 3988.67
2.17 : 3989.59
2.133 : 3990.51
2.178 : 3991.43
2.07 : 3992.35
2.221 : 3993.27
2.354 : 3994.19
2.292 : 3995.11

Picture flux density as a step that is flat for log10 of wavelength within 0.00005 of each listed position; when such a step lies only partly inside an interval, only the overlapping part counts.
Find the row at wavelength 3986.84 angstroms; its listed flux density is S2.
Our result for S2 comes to 2.054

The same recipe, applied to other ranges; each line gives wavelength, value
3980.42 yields 2.115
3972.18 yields 2.38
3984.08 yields 2.234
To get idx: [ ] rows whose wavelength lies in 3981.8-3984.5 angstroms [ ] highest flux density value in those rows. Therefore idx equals 2.306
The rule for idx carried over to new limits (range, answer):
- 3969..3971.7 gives 2.223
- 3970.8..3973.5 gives 2.38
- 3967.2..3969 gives 2.245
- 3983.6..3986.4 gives 2.234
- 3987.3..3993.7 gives 2.221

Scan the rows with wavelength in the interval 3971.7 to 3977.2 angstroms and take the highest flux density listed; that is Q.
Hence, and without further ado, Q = 2.38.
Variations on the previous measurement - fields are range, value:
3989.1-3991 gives 2.17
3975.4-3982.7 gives 2.364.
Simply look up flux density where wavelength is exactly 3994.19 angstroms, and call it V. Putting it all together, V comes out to 2.354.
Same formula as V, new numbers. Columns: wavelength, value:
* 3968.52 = 2.245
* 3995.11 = 2.292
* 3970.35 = 2.057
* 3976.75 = 2.109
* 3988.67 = 2.202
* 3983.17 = 2.233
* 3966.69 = 2.369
